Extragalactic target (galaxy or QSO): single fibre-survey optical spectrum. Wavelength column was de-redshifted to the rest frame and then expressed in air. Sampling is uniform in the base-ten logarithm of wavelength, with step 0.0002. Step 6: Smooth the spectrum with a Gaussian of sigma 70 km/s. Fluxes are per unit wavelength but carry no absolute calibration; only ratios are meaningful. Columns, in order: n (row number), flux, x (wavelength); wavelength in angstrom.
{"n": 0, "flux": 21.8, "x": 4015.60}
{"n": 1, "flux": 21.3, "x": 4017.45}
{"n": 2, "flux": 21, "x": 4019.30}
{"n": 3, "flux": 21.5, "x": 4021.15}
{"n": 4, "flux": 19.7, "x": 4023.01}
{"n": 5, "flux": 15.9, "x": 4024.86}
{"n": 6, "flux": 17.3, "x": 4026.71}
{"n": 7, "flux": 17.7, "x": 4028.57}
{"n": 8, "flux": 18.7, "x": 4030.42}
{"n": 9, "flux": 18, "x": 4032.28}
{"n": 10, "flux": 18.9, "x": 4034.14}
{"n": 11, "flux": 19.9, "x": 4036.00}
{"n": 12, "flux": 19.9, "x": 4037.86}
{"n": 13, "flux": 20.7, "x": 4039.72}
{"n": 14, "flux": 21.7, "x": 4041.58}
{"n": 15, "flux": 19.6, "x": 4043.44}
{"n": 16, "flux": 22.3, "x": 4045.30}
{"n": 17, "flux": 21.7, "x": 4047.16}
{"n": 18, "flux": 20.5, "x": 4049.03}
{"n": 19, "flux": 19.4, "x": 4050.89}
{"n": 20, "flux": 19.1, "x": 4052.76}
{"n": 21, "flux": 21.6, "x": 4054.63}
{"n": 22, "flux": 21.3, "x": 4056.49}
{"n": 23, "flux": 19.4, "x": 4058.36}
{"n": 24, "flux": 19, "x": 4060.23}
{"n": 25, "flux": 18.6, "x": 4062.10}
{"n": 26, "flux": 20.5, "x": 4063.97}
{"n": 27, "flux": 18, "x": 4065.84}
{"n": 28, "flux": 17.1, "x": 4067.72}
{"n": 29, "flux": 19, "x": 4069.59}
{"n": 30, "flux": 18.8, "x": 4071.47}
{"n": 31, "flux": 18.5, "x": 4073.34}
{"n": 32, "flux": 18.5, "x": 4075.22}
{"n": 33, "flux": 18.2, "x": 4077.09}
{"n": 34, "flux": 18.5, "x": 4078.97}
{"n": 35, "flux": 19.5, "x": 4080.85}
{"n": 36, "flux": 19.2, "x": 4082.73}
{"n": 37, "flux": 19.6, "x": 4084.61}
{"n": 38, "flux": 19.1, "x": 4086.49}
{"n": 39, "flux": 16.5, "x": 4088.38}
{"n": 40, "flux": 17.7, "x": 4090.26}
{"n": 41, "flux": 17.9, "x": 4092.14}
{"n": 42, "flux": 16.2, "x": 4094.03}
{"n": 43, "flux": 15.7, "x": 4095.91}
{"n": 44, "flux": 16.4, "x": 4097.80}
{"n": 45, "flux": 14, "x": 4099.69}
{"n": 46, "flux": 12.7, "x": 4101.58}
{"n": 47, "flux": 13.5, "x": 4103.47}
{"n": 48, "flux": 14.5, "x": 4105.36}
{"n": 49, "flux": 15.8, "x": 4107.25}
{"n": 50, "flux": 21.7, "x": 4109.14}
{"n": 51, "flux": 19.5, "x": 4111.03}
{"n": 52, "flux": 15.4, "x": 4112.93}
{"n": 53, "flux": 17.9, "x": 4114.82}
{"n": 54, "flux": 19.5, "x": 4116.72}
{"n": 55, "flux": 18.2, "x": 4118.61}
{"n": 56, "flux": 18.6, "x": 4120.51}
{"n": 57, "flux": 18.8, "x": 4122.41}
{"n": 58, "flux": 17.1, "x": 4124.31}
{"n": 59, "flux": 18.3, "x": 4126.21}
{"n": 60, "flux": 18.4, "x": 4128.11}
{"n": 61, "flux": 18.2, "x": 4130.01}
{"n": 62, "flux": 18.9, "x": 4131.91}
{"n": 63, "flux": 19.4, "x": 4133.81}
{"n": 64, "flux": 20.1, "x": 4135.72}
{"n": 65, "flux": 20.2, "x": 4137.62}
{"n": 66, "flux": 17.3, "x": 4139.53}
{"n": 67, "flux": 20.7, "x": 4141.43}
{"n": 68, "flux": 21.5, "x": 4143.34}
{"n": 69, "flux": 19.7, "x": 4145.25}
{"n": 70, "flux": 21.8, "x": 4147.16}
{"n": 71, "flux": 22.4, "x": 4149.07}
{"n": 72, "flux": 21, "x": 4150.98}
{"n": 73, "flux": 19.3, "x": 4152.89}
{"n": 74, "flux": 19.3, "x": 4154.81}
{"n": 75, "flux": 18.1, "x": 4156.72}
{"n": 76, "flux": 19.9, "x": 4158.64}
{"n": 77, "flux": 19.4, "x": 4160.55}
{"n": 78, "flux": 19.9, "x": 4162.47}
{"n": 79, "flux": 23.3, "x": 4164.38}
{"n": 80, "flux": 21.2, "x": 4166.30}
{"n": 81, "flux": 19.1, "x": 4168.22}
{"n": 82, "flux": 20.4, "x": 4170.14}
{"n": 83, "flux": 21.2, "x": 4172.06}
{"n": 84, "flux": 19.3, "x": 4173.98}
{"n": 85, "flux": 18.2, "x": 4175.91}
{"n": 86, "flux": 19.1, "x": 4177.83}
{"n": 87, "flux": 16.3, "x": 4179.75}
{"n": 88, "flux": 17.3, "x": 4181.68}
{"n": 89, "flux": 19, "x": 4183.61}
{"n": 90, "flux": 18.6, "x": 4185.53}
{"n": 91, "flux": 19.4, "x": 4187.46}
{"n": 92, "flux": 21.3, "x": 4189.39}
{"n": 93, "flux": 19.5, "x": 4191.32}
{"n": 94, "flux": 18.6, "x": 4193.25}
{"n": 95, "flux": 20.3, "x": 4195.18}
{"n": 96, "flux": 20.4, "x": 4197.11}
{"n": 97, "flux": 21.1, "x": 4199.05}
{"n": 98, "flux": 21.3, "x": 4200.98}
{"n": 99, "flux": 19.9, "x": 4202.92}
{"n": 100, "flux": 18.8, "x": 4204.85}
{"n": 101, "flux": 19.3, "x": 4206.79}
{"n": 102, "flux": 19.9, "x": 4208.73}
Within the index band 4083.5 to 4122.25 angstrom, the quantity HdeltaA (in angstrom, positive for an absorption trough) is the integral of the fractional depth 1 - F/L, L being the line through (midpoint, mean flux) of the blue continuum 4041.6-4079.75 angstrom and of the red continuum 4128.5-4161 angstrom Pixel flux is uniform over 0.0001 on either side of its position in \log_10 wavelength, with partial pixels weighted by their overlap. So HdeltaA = 5.1 angstrom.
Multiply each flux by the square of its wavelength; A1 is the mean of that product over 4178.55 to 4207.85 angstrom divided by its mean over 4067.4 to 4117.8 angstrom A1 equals 1.17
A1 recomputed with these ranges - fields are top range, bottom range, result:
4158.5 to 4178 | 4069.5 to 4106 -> 1.22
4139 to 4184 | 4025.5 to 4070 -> 1.07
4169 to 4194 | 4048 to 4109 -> 1.12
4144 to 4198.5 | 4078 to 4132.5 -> 1.17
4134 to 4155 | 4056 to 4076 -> 1.11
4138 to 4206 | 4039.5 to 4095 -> 1.08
